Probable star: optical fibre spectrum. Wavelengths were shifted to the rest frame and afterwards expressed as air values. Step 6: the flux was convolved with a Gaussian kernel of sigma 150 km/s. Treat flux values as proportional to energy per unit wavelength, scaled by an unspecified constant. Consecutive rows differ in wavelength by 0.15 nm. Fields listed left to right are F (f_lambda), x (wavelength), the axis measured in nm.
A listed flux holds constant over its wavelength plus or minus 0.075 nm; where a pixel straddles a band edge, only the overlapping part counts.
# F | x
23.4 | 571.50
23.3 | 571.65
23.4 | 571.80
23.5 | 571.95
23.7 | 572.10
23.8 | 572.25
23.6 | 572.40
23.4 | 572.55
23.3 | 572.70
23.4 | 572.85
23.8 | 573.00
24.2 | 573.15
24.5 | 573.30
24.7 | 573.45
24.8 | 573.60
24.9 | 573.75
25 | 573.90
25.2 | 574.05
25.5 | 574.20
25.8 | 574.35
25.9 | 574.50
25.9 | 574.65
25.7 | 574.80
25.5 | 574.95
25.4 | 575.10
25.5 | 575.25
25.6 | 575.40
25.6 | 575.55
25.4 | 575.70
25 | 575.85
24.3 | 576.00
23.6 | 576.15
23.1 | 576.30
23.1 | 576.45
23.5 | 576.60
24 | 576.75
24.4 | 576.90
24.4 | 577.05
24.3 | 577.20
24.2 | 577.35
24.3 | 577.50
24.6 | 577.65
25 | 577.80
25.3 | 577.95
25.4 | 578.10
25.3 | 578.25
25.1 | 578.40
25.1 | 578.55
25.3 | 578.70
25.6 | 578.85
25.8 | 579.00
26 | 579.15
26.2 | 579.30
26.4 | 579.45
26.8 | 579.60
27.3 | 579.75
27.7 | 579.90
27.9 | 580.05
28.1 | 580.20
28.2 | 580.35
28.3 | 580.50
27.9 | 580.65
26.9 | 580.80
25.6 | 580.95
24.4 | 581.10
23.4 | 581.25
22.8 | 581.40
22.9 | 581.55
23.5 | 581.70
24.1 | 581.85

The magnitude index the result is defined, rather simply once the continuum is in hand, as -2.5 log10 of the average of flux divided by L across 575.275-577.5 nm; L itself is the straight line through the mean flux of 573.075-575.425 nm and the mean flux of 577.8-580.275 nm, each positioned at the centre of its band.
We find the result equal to 0.06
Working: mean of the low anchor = 25.2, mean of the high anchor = 26.2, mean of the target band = 24.3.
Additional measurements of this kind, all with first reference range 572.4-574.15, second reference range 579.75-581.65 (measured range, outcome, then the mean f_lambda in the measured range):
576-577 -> 0.063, 23.7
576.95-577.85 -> 0.039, 24.5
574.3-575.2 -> -0.045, 25.7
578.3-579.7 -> -0.003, 25.8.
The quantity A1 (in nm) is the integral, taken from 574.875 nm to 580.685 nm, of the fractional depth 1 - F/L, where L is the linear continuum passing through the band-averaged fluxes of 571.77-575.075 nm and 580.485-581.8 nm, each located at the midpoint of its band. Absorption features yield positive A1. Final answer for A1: -0.17 nm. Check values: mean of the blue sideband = 24.6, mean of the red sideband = 24.9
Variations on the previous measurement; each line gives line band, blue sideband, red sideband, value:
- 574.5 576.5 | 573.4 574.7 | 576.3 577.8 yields -0.02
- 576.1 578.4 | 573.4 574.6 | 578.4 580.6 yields 0.16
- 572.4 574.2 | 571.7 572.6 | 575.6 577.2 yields -0.05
